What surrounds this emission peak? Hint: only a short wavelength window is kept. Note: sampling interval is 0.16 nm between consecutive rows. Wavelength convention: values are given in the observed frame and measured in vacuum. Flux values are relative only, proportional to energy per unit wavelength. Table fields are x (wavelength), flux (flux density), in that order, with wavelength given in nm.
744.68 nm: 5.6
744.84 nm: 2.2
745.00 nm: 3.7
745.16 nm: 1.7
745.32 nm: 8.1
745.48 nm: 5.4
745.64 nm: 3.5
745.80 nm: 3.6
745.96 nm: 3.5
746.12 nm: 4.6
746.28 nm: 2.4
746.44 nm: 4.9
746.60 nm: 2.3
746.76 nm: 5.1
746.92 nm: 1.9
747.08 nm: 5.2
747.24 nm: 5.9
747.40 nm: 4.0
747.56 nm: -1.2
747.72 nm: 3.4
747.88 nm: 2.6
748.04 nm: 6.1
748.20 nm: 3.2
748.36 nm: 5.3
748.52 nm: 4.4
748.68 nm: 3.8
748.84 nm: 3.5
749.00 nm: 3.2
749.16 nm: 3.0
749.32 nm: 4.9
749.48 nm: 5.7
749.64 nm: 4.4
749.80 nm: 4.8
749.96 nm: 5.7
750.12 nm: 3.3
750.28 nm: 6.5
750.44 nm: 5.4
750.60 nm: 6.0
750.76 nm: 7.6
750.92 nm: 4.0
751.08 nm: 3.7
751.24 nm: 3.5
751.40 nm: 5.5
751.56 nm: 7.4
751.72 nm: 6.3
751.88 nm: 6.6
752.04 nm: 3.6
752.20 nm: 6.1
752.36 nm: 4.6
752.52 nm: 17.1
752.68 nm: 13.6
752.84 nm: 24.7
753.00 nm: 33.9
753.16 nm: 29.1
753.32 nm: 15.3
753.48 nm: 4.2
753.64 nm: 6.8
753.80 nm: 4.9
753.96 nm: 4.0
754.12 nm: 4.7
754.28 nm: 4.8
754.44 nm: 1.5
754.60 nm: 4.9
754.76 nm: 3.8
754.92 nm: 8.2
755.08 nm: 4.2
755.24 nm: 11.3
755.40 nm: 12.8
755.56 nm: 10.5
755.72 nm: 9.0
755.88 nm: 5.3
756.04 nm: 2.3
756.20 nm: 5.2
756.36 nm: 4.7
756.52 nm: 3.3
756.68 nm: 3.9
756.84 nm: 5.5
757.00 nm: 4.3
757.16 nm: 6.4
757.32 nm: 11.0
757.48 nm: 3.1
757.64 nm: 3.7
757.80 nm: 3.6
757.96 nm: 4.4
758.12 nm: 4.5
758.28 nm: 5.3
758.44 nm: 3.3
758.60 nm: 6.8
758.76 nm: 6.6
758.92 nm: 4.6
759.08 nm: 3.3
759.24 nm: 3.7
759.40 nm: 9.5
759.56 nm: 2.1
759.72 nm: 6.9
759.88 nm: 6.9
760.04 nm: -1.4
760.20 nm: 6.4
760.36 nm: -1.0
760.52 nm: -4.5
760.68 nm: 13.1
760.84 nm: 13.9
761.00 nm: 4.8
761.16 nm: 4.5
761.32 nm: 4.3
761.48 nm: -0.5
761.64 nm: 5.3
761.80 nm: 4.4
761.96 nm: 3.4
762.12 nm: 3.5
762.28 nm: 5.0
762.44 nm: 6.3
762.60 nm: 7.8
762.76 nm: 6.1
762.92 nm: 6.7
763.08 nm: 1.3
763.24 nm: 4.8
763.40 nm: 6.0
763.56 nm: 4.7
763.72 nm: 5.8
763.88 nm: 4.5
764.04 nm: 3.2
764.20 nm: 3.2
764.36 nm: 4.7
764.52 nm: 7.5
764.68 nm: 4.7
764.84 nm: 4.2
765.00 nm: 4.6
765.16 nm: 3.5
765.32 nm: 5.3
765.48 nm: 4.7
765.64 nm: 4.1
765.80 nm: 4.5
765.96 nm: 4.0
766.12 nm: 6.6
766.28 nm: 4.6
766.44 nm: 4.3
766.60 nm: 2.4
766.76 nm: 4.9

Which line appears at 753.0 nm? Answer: Halpha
